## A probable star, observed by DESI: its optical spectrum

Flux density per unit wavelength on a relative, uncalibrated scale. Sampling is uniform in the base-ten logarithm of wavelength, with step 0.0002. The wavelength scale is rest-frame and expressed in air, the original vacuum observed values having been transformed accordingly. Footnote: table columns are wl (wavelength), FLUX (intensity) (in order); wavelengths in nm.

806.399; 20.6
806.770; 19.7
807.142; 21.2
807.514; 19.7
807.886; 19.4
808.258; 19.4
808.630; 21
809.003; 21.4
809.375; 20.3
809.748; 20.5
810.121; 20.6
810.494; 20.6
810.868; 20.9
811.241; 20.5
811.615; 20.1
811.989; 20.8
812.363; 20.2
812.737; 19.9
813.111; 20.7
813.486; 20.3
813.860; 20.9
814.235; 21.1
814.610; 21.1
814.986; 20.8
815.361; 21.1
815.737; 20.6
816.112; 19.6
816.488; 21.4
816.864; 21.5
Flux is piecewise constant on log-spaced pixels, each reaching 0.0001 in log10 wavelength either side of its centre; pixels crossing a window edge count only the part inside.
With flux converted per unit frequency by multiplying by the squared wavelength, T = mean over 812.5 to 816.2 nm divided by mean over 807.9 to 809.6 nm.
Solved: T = 1.02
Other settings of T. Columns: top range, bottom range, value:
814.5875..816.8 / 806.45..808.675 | 1.06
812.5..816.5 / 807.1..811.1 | 1.02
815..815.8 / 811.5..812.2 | 1.03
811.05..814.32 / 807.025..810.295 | 1.02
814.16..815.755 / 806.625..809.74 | 1.05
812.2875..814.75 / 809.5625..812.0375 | 1.01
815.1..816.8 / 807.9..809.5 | 1.03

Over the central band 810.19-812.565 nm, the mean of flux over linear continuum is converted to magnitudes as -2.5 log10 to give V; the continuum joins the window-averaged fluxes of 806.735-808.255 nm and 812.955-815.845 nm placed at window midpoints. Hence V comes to 0.00 mag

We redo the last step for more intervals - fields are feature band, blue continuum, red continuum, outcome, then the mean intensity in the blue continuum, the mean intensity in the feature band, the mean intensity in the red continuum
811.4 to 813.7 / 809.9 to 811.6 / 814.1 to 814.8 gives 0.03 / 20.6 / 20.3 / 21.1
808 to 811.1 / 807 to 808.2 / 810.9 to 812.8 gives -0.02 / 20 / 20.6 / 20.4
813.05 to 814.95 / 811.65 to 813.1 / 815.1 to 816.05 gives -0.02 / 20.3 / 20.8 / 20.7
